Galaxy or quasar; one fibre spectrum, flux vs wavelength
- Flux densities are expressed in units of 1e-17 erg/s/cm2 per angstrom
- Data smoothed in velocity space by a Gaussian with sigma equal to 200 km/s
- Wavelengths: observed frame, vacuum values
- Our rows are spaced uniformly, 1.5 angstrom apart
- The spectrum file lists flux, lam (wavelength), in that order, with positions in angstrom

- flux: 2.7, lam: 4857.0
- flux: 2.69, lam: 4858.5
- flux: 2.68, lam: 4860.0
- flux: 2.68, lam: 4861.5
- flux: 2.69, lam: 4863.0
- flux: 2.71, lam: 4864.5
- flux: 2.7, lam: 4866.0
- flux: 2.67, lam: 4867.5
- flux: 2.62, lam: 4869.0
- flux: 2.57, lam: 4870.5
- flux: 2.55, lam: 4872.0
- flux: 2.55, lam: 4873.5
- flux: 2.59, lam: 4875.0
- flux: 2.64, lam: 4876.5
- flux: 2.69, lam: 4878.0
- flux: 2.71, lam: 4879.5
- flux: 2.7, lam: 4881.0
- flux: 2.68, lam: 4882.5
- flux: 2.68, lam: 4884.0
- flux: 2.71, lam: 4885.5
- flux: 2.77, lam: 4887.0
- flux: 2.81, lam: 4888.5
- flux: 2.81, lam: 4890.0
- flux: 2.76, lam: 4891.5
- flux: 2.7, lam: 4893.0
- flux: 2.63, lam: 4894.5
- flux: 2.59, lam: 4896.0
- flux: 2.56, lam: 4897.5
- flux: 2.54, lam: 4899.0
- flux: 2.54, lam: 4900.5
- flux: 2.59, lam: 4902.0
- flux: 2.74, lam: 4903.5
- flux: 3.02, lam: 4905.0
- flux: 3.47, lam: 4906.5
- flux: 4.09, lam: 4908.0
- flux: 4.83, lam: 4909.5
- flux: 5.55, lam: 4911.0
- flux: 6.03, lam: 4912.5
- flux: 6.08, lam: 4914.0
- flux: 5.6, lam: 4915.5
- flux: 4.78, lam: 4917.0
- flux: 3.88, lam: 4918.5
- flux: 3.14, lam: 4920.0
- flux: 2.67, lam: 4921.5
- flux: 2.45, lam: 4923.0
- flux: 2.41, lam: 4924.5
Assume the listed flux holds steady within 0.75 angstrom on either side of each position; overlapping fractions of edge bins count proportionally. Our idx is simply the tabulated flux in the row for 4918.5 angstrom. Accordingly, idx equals 3.88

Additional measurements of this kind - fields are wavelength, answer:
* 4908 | 4.09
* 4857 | 2.7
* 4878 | 2.69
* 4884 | 2.68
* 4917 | 4.78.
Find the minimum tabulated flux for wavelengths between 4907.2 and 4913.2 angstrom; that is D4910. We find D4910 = 4.09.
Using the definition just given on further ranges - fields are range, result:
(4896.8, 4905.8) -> 2.54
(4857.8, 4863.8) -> 2.68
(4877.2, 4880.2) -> 2.69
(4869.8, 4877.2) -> 2.55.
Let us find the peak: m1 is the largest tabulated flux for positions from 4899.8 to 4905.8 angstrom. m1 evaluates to 3.02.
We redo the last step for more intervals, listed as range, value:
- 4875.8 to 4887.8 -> 2.77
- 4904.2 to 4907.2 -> 3.47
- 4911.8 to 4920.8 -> 6.08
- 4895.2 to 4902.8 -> 2.59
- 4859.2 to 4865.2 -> 2.71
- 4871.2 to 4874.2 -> 2.55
